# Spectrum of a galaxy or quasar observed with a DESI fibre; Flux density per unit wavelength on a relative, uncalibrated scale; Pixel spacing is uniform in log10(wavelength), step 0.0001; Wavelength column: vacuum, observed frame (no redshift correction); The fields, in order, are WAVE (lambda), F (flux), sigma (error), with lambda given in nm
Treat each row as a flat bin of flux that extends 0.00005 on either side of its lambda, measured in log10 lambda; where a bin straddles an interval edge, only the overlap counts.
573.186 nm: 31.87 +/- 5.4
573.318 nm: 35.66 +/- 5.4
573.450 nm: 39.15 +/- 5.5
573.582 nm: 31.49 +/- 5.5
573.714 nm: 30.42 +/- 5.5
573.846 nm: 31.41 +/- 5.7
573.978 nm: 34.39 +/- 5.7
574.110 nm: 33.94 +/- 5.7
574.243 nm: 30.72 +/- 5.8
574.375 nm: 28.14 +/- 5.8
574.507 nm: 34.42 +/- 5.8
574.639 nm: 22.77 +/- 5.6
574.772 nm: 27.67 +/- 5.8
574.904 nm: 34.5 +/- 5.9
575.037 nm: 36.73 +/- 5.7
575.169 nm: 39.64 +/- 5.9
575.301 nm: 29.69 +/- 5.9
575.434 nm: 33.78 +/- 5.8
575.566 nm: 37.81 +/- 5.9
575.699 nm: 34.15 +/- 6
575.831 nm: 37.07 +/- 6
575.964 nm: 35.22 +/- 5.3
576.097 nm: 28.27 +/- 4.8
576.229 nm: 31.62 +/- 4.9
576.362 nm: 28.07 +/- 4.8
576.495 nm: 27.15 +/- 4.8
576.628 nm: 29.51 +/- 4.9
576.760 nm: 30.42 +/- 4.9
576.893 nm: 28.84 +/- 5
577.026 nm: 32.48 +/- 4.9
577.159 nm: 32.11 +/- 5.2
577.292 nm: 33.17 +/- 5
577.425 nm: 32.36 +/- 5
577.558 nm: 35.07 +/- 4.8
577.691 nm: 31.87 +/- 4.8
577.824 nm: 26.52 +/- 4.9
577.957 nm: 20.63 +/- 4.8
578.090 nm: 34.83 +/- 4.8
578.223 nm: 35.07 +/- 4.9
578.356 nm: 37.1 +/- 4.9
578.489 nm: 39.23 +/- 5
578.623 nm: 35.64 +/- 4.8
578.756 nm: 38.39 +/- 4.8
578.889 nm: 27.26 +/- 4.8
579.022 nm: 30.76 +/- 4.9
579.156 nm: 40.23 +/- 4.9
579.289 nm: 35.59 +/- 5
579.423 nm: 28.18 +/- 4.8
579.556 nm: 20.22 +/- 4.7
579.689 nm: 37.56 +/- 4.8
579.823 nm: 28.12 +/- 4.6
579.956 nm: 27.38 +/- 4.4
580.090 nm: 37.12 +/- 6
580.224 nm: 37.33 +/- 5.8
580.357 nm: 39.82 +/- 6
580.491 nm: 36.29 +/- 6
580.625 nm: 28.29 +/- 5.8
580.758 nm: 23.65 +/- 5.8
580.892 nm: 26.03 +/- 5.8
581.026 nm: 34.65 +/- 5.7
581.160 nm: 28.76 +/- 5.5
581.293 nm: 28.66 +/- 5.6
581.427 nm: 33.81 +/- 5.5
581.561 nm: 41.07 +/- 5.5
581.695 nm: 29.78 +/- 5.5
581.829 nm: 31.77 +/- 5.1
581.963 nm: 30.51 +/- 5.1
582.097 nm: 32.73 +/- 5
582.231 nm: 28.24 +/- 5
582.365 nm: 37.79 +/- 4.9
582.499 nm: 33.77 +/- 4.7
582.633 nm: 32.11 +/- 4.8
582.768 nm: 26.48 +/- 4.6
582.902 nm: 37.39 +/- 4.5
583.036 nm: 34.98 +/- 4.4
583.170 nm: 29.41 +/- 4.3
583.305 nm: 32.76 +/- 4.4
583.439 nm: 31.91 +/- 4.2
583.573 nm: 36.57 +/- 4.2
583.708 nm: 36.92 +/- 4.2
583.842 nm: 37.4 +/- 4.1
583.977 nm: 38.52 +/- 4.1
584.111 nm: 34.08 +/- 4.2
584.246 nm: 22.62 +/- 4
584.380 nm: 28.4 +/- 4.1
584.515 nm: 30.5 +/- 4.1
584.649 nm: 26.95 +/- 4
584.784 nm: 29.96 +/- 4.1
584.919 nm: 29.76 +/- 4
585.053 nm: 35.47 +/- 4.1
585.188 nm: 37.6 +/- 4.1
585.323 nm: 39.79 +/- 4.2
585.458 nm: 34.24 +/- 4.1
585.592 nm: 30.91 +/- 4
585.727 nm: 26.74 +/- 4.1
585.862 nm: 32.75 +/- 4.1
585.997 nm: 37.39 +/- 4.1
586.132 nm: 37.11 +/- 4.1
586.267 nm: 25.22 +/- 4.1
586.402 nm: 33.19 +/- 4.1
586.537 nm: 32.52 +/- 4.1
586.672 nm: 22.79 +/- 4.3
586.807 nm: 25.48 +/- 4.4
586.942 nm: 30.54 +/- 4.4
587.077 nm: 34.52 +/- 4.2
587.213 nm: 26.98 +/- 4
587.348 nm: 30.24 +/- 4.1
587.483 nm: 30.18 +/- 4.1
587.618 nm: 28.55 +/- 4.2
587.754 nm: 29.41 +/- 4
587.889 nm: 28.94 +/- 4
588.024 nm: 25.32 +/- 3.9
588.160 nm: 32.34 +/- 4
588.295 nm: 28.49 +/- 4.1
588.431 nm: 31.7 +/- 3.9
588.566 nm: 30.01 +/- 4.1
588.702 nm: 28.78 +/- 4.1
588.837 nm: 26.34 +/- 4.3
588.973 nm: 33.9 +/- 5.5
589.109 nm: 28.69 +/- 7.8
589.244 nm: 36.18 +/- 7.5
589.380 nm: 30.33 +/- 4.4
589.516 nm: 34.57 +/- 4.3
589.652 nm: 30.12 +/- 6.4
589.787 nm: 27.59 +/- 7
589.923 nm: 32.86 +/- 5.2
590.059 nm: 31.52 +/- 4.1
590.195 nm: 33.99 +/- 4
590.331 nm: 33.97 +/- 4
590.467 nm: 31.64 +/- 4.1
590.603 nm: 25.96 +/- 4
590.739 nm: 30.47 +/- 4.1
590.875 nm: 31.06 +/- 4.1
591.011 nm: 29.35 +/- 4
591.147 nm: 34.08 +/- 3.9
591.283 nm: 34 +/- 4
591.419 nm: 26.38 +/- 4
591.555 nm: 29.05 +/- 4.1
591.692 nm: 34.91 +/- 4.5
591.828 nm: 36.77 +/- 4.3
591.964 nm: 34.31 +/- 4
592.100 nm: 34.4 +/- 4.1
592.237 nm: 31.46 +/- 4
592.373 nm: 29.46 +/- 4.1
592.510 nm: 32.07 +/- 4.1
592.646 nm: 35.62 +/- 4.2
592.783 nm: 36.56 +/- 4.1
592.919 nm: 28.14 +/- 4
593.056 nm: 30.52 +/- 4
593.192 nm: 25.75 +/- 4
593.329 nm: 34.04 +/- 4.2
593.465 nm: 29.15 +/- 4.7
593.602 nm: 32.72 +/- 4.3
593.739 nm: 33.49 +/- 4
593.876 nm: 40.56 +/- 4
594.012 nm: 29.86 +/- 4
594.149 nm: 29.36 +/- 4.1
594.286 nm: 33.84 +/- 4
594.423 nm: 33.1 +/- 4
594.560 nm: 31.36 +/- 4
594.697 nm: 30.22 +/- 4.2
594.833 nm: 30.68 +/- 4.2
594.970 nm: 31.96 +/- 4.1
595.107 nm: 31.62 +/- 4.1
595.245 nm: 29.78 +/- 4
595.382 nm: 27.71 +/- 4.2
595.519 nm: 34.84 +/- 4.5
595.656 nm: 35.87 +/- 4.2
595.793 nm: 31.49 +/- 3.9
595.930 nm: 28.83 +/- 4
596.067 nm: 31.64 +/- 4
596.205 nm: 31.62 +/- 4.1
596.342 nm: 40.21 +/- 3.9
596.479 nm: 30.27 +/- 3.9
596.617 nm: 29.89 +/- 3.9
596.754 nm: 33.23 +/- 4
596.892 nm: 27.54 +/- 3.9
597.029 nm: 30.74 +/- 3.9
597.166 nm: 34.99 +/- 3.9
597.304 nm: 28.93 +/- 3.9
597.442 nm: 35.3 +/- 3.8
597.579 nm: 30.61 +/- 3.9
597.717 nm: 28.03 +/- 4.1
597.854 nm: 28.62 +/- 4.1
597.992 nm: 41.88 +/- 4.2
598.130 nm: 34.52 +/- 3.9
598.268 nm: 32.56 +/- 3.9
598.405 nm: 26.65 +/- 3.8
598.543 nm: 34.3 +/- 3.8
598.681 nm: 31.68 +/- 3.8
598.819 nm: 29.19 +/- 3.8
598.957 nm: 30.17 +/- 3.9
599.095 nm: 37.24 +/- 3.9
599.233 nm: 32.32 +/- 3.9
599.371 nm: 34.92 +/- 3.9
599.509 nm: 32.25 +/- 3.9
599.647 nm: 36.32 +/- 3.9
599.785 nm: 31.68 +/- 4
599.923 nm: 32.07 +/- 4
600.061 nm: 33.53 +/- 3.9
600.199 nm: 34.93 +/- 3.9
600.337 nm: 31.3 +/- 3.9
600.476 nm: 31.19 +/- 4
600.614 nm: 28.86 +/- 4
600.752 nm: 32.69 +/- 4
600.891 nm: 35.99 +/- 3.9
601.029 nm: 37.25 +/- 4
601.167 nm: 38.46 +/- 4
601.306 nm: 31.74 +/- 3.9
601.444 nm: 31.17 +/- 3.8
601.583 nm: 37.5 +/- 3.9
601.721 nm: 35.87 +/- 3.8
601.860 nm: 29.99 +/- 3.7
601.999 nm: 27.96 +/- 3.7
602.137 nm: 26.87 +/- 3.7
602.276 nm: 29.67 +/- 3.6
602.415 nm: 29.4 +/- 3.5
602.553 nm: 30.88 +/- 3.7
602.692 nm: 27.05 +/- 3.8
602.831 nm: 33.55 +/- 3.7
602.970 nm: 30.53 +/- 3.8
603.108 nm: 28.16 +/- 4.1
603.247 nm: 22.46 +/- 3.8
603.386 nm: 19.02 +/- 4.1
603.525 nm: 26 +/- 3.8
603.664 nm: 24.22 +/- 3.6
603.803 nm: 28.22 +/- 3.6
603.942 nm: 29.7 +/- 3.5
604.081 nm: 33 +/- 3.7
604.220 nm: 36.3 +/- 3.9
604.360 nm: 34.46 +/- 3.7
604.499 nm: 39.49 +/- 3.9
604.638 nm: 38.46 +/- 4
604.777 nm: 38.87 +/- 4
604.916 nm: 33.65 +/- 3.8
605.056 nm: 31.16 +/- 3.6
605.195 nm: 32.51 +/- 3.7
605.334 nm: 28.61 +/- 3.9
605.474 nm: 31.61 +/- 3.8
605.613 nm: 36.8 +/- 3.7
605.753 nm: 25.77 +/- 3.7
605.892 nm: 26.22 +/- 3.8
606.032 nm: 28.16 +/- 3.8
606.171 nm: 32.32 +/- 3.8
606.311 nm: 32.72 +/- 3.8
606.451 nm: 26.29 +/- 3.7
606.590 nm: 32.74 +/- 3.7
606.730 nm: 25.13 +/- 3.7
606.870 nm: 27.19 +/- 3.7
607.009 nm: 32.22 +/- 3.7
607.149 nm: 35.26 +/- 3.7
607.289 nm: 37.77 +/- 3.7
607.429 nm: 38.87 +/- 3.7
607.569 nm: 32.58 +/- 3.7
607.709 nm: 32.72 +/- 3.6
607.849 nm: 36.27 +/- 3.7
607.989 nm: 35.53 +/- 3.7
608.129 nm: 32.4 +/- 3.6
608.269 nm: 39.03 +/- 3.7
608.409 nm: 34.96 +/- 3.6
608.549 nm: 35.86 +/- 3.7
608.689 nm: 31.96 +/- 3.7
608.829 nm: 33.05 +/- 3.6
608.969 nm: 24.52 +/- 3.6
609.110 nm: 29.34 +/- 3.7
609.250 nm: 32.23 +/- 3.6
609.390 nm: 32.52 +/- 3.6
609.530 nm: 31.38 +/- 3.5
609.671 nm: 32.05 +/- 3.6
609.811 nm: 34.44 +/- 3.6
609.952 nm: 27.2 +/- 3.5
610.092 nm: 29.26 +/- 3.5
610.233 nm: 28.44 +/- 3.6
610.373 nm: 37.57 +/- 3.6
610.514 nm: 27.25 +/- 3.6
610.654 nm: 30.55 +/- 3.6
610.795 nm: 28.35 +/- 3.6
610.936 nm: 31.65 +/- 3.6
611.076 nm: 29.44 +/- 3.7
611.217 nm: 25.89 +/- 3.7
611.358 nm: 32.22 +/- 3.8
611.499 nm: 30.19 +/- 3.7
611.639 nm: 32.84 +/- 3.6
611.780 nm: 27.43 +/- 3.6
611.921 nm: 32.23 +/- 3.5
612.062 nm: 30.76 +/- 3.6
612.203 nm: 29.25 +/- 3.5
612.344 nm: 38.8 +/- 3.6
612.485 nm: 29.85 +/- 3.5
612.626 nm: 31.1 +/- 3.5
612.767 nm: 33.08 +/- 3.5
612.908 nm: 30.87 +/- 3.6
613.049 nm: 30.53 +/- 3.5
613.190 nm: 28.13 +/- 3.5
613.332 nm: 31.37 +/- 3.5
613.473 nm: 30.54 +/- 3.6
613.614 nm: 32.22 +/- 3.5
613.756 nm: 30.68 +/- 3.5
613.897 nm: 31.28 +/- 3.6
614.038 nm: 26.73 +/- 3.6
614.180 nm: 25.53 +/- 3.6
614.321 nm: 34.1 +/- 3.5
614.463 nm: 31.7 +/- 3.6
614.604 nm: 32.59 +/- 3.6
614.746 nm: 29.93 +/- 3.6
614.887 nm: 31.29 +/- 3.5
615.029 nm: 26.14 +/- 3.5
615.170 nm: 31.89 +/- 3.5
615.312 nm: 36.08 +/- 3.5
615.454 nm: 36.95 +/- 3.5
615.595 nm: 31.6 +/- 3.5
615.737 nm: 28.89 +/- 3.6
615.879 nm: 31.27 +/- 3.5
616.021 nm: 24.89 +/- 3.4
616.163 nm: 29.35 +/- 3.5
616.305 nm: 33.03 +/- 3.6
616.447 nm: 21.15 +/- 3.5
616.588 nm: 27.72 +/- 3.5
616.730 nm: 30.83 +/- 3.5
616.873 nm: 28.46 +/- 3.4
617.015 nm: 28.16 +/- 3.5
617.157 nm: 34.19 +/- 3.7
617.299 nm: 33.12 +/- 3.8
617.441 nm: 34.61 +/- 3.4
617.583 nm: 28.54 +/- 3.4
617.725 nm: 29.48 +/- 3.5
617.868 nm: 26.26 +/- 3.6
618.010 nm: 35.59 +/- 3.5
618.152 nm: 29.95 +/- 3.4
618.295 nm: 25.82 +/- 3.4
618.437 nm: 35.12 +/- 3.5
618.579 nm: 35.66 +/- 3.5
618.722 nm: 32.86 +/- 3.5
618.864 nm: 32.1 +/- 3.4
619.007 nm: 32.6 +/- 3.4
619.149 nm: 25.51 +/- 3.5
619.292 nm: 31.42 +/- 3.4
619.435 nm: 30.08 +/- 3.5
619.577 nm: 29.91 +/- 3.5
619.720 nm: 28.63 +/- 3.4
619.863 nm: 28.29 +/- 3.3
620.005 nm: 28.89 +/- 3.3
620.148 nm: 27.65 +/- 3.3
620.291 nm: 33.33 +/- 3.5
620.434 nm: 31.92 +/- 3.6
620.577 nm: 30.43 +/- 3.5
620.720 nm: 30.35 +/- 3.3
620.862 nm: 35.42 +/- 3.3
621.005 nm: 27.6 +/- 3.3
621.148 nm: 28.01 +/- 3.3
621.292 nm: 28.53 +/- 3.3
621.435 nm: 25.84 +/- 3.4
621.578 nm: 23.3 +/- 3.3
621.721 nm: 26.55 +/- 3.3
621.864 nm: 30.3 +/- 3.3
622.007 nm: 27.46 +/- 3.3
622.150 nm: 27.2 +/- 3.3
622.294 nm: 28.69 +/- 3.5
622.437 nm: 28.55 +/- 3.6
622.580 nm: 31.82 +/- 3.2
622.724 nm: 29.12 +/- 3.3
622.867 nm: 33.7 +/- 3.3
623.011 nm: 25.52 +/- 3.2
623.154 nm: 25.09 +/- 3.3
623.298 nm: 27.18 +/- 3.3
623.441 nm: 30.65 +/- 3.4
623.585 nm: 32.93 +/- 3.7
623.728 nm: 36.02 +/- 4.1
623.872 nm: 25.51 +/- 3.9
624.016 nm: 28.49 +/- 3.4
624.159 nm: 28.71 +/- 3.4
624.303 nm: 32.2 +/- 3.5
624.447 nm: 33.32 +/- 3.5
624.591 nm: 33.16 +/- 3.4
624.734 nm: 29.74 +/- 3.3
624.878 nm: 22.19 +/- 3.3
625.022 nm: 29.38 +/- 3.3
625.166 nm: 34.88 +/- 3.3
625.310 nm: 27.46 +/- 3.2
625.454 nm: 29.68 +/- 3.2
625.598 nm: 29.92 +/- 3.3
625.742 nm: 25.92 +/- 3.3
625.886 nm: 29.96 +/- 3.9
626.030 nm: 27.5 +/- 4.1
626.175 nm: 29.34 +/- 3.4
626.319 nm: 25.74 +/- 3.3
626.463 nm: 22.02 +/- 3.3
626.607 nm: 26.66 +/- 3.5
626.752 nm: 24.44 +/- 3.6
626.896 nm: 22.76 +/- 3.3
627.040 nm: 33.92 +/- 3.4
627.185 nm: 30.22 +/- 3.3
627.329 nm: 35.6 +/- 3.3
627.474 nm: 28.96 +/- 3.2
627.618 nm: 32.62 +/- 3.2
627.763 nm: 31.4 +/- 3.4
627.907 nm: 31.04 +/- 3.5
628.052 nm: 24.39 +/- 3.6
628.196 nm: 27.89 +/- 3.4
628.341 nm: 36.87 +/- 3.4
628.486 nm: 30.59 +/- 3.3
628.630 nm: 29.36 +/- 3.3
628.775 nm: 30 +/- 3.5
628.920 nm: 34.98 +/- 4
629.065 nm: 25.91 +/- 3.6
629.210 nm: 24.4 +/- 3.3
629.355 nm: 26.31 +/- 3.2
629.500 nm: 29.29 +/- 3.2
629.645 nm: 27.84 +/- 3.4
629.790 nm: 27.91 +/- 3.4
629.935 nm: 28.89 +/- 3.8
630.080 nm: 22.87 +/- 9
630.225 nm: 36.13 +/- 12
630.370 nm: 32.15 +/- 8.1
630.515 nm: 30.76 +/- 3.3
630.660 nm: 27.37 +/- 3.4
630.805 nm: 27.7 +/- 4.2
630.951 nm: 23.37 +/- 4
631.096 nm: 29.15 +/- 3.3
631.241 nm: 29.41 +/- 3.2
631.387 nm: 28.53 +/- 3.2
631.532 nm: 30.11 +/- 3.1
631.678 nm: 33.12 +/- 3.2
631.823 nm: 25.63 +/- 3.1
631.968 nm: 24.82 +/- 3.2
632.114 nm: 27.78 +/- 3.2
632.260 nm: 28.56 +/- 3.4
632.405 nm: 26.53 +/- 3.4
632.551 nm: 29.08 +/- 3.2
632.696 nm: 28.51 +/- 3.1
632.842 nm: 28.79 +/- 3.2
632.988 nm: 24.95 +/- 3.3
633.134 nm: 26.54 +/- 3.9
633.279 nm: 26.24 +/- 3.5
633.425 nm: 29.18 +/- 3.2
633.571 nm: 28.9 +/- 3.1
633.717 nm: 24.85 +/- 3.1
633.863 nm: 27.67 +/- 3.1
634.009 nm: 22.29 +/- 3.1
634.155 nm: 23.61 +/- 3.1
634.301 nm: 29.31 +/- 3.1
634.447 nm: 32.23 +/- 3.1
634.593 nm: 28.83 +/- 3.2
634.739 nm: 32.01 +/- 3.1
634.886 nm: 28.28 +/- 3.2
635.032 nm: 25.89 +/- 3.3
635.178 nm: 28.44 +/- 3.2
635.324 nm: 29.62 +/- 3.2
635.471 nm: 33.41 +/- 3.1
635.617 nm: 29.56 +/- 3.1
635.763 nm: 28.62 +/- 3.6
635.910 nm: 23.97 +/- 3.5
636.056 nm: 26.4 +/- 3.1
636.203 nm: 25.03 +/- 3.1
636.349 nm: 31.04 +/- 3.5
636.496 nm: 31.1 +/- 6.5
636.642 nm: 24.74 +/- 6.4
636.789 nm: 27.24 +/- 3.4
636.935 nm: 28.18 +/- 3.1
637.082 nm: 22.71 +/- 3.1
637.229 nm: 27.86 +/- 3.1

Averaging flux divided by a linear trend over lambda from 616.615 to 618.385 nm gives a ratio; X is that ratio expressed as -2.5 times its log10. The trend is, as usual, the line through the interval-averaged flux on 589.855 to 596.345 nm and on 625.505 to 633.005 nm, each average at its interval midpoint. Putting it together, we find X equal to -0.02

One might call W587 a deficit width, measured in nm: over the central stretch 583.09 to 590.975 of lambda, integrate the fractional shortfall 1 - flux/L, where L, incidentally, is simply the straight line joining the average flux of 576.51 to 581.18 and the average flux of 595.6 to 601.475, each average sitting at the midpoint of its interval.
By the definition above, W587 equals 0.25 nm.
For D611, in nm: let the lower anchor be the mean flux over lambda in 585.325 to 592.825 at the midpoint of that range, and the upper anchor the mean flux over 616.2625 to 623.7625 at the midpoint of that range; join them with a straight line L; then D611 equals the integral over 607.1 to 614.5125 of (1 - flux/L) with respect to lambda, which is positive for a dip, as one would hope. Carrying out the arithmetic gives -0.360 nm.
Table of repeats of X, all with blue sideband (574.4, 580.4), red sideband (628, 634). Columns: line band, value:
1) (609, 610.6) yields -0.034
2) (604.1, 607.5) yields -0.081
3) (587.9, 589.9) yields 0.042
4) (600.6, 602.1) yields -0.097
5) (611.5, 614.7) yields -0.045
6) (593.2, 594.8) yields -0.037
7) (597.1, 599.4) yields -0.054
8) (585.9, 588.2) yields 0.058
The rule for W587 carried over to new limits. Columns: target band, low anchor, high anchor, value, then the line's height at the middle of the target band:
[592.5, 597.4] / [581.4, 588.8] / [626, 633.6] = -0.15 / 31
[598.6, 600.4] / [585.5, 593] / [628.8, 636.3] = -0.15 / 30.3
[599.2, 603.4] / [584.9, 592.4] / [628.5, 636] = -0.17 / 30.4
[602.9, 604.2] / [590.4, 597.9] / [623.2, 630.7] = 0.16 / 31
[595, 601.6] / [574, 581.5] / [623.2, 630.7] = -0.35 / 30.9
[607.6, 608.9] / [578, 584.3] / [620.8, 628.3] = -0.18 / 30.4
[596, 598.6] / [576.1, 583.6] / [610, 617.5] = -0.07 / 31.3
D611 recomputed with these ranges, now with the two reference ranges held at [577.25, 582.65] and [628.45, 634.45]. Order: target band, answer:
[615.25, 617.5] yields -0.097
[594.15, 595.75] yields -0.035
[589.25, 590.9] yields 0.009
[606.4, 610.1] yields -0.295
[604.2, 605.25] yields -0.184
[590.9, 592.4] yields -0.040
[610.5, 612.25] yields -0.011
